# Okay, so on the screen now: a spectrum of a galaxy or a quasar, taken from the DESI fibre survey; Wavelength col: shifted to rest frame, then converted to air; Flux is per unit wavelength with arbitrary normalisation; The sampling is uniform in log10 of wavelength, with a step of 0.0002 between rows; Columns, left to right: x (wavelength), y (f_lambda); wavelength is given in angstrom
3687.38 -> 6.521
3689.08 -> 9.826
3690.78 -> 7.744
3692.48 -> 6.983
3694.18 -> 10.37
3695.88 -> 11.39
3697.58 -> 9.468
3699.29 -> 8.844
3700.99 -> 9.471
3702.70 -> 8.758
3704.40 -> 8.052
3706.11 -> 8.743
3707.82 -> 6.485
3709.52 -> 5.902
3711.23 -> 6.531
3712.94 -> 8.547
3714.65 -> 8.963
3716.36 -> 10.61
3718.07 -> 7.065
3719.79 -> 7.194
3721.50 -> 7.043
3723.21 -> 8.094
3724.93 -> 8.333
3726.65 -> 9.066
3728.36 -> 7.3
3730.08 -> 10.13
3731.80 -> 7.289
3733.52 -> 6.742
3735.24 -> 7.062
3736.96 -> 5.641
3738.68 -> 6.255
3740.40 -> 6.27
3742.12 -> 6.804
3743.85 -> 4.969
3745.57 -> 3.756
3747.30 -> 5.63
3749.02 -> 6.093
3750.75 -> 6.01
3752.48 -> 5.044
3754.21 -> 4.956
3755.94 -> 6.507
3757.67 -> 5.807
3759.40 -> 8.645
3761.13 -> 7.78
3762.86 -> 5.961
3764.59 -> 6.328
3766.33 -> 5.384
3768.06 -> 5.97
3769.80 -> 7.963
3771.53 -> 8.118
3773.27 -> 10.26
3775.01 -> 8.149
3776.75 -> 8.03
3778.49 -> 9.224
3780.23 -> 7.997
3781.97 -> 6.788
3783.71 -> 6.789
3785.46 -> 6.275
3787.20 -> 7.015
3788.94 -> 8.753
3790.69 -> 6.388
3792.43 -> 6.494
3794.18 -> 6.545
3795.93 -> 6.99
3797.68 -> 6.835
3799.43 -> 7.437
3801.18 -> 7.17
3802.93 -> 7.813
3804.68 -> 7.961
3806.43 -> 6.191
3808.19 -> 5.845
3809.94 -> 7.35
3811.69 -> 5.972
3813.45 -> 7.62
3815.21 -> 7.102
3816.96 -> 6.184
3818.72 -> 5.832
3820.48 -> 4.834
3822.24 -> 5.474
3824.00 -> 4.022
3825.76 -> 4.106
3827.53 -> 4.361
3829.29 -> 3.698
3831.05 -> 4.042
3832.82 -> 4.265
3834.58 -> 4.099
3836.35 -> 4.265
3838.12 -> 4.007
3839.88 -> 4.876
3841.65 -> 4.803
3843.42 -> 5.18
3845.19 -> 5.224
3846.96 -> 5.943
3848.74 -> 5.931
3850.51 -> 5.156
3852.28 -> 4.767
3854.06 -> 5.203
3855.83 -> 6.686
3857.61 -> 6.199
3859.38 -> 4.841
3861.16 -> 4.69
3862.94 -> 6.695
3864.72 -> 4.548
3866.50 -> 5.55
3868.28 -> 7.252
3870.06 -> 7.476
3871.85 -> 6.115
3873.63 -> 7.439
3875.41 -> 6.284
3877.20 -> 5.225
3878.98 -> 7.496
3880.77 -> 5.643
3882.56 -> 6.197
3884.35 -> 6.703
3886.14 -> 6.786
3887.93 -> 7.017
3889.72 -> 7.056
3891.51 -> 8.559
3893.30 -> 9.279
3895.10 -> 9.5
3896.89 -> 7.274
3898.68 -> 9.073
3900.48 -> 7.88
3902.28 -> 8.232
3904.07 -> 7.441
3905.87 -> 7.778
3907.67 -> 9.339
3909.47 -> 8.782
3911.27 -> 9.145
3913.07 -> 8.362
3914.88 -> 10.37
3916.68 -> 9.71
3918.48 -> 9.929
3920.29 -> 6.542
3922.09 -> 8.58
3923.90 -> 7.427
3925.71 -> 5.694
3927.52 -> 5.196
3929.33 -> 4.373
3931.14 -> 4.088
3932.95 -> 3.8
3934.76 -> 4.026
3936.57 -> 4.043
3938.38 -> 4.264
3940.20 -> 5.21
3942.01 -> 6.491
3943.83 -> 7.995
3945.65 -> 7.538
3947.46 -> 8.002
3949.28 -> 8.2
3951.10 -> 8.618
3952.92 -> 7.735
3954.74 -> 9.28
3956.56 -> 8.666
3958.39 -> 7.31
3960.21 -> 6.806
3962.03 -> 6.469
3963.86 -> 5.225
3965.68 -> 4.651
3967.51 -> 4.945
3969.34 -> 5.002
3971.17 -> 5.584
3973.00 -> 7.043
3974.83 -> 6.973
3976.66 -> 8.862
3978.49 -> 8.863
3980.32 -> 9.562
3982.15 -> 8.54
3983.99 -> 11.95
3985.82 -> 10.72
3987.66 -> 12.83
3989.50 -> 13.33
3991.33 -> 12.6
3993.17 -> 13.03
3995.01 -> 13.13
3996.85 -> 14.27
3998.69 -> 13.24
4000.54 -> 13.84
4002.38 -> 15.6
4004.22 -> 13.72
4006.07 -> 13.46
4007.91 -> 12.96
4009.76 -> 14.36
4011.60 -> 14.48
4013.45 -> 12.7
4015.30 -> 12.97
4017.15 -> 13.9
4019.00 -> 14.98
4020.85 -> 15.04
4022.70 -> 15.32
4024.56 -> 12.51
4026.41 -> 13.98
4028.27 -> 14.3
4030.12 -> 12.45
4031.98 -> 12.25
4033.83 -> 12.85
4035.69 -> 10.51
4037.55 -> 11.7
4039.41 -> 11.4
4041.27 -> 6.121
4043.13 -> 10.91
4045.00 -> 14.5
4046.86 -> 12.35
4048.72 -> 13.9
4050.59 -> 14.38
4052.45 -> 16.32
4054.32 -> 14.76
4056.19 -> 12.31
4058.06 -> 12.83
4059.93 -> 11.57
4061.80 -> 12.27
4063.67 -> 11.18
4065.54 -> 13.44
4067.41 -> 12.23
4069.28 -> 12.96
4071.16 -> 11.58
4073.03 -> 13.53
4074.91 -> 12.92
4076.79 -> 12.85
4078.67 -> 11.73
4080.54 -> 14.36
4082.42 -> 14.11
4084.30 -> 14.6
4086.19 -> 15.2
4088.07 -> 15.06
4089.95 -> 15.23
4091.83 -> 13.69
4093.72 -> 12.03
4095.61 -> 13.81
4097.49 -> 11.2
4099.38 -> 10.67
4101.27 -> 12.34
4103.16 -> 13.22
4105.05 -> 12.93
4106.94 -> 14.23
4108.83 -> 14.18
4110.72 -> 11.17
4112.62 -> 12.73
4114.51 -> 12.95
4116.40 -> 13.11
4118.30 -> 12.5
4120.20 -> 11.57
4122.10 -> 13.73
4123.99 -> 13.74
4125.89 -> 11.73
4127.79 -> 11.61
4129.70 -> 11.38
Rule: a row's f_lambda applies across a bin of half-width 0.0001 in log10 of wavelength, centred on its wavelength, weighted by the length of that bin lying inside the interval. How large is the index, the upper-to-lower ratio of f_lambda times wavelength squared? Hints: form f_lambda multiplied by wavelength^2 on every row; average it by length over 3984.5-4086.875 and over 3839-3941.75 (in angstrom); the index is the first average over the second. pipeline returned 2.13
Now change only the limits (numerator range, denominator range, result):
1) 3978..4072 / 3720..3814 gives 2.09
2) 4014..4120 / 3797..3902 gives 2.36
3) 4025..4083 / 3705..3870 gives 2.25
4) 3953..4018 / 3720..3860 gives 1.83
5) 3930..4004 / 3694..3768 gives 1.33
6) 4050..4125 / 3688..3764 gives 2.12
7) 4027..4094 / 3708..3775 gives 2.17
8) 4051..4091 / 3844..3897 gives 2.31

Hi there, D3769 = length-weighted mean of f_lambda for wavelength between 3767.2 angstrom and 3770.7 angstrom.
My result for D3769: 6.99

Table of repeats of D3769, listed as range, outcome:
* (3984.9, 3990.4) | 12.3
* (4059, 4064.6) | 11.7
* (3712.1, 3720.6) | 8.48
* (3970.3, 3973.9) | 6.32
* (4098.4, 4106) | 12.3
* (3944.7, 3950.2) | 7.92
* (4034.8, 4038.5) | 11.1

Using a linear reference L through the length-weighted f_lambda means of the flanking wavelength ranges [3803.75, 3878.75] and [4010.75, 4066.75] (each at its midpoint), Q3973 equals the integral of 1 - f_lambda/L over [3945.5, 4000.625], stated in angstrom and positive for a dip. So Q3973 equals 7.8 angstrom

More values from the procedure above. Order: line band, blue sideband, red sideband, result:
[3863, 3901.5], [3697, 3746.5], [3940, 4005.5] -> 7.2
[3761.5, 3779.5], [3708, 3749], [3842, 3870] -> -2.5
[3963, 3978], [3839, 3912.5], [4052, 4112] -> 5.5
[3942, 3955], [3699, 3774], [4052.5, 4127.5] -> 3.2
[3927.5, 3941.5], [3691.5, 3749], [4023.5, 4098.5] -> 8.4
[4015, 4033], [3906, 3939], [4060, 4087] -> -4.6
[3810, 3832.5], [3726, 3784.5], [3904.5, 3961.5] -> 5.4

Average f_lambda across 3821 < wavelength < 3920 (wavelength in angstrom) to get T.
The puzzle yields 6.48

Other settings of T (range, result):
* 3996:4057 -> 13.3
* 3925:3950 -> 5.62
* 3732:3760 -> 6.02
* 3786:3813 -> 6.99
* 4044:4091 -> 13.4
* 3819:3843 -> 4.43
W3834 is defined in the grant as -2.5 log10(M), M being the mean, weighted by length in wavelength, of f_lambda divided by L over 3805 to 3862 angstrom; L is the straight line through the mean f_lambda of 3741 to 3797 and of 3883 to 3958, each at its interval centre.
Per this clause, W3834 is 0.31 mag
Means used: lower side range 6.79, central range 5.3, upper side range 7.4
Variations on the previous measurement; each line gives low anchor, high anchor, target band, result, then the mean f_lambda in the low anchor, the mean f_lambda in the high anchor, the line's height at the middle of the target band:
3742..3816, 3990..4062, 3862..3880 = 0.40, 6.86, 13.2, 9.21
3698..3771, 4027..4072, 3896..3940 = 0.39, 7.11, 12.5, 10.2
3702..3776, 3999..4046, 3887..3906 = 0.27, 7.12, 13.1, 10.4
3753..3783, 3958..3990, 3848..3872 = 0.29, 7.26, 7.99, 7.58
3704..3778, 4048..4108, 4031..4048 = 0.10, 7.11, 13.2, 12.5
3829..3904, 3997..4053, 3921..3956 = 0.42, 6.16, 13.2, 9.37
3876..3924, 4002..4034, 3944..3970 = 0.45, 7.98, 13.8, 10.8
